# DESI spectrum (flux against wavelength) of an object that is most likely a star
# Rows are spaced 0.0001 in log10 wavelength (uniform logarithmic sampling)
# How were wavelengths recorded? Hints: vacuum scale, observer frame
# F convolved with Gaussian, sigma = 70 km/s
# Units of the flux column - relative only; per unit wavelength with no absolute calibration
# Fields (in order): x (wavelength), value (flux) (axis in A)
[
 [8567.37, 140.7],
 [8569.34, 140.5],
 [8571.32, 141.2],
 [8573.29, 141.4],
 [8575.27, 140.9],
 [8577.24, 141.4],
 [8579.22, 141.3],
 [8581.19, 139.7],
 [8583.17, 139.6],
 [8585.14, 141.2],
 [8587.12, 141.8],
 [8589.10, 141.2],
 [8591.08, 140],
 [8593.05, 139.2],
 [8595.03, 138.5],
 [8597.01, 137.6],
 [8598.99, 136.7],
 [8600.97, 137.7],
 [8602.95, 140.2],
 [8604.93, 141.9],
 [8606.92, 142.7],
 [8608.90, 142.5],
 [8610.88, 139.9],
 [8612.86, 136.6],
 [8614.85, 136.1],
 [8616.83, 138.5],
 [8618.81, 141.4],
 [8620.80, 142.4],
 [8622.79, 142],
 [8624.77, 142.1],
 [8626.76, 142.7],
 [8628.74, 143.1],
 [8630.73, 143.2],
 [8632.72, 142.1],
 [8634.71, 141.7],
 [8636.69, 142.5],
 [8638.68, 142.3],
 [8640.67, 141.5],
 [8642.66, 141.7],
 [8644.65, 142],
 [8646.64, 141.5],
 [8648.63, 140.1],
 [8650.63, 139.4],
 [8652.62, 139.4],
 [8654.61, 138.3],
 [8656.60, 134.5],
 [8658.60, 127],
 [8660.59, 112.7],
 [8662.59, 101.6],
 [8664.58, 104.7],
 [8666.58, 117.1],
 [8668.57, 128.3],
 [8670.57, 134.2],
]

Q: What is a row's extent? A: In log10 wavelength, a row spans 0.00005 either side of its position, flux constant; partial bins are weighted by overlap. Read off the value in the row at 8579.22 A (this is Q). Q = 141.3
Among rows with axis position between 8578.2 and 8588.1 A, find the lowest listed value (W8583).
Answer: 139.6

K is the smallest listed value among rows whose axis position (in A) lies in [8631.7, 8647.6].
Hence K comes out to 141.5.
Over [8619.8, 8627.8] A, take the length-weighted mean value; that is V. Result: 142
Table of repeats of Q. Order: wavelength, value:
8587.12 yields 141.8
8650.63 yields 139.4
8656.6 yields 134.5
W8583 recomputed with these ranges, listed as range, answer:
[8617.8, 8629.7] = 141.4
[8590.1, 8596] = 138.5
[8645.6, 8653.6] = 139.4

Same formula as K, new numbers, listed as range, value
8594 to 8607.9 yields 136.7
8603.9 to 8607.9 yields 141.9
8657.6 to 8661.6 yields 112.7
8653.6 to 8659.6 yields 127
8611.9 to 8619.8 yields 136.1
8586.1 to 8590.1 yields 141.2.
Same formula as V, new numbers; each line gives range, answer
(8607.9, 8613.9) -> 140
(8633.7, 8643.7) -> 142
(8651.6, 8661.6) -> 130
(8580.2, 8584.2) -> 140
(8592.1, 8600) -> 138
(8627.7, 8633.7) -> 143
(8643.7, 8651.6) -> 141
